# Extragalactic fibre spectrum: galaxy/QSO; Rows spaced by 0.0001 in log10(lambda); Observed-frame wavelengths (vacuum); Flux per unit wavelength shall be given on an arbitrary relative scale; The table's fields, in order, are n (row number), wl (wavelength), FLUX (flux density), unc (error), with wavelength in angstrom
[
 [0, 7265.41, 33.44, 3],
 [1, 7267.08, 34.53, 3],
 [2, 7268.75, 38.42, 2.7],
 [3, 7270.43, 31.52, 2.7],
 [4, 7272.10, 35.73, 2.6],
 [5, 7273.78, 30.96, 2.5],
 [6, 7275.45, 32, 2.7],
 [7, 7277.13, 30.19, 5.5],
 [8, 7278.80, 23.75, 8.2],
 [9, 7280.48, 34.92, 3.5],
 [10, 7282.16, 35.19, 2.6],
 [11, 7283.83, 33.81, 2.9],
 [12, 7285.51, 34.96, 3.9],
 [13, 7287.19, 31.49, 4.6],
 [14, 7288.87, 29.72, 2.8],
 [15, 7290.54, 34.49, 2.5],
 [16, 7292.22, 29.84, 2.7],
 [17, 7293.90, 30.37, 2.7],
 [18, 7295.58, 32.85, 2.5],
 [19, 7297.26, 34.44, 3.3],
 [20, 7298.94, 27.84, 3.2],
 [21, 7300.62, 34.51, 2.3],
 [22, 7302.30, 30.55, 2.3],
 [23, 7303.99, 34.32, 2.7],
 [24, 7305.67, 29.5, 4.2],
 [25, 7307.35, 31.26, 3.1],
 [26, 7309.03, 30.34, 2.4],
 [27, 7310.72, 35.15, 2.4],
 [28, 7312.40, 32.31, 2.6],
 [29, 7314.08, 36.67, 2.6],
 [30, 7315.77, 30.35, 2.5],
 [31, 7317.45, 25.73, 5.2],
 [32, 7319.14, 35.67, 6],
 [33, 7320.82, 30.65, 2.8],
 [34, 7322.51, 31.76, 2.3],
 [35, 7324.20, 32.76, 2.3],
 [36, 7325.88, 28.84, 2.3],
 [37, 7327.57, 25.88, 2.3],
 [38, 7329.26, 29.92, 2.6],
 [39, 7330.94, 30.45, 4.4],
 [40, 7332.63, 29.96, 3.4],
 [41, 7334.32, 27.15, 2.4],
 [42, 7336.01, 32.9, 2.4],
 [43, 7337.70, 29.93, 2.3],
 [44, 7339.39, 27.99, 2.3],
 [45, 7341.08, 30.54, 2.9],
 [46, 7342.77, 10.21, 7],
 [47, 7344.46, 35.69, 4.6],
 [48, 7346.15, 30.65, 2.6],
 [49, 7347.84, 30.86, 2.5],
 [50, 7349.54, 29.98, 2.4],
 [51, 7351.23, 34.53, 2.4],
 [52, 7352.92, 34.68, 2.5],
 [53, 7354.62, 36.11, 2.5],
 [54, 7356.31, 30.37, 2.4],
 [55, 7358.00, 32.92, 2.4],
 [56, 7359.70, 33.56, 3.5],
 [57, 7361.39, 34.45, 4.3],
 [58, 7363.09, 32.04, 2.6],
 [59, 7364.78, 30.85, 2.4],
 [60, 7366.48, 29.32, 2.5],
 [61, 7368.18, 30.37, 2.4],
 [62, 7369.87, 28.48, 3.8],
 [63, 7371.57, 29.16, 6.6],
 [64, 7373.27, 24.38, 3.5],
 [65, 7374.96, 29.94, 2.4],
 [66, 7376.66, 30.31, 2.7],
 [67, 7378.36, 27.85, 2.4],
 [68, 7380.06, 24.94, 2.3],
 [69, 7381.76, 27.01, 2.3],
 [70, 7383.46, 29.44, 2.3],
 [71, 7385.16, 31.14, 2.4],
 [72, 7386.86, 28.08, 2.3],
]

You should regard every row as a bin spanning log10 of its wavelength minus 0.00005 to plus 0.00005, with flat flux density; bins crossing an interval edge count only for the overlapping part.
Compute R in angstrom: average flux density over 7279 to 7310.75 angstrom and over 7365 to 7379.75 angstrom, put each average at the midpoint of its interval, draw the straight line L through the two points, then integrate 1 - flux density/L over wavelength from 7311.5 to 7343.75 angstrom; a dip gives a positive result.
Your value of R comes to 1.3 angstrom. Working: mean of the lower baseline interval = 32.1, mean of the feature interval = 29.5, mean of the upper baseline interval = 28.7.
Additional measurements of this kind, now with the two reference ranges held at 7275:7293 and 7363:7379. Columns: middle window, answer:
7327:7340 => 0.4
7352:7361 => -1.2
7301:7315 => -0.7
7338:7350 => 0.8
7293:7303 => -0.1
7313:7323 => -0.3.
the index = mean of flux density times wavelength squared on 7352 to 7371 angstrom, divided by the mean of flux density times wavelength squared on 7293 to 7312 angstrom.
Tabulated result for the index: 1.0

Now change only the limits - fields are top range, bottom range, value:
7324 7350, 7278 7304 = 0.91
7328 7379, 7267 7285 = 0.94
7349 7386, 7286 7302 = 0.98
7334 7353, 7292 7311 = 0.94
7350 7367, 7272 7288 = 1.05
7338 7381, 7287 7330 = 0.97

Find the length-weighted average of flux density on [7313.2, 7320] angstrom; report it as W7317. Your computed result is 32.1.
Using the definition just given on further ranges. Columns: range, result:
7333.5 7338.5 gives 30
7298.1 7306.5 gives 31.3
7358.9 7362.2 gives 34.1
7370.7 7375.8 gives 27.8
